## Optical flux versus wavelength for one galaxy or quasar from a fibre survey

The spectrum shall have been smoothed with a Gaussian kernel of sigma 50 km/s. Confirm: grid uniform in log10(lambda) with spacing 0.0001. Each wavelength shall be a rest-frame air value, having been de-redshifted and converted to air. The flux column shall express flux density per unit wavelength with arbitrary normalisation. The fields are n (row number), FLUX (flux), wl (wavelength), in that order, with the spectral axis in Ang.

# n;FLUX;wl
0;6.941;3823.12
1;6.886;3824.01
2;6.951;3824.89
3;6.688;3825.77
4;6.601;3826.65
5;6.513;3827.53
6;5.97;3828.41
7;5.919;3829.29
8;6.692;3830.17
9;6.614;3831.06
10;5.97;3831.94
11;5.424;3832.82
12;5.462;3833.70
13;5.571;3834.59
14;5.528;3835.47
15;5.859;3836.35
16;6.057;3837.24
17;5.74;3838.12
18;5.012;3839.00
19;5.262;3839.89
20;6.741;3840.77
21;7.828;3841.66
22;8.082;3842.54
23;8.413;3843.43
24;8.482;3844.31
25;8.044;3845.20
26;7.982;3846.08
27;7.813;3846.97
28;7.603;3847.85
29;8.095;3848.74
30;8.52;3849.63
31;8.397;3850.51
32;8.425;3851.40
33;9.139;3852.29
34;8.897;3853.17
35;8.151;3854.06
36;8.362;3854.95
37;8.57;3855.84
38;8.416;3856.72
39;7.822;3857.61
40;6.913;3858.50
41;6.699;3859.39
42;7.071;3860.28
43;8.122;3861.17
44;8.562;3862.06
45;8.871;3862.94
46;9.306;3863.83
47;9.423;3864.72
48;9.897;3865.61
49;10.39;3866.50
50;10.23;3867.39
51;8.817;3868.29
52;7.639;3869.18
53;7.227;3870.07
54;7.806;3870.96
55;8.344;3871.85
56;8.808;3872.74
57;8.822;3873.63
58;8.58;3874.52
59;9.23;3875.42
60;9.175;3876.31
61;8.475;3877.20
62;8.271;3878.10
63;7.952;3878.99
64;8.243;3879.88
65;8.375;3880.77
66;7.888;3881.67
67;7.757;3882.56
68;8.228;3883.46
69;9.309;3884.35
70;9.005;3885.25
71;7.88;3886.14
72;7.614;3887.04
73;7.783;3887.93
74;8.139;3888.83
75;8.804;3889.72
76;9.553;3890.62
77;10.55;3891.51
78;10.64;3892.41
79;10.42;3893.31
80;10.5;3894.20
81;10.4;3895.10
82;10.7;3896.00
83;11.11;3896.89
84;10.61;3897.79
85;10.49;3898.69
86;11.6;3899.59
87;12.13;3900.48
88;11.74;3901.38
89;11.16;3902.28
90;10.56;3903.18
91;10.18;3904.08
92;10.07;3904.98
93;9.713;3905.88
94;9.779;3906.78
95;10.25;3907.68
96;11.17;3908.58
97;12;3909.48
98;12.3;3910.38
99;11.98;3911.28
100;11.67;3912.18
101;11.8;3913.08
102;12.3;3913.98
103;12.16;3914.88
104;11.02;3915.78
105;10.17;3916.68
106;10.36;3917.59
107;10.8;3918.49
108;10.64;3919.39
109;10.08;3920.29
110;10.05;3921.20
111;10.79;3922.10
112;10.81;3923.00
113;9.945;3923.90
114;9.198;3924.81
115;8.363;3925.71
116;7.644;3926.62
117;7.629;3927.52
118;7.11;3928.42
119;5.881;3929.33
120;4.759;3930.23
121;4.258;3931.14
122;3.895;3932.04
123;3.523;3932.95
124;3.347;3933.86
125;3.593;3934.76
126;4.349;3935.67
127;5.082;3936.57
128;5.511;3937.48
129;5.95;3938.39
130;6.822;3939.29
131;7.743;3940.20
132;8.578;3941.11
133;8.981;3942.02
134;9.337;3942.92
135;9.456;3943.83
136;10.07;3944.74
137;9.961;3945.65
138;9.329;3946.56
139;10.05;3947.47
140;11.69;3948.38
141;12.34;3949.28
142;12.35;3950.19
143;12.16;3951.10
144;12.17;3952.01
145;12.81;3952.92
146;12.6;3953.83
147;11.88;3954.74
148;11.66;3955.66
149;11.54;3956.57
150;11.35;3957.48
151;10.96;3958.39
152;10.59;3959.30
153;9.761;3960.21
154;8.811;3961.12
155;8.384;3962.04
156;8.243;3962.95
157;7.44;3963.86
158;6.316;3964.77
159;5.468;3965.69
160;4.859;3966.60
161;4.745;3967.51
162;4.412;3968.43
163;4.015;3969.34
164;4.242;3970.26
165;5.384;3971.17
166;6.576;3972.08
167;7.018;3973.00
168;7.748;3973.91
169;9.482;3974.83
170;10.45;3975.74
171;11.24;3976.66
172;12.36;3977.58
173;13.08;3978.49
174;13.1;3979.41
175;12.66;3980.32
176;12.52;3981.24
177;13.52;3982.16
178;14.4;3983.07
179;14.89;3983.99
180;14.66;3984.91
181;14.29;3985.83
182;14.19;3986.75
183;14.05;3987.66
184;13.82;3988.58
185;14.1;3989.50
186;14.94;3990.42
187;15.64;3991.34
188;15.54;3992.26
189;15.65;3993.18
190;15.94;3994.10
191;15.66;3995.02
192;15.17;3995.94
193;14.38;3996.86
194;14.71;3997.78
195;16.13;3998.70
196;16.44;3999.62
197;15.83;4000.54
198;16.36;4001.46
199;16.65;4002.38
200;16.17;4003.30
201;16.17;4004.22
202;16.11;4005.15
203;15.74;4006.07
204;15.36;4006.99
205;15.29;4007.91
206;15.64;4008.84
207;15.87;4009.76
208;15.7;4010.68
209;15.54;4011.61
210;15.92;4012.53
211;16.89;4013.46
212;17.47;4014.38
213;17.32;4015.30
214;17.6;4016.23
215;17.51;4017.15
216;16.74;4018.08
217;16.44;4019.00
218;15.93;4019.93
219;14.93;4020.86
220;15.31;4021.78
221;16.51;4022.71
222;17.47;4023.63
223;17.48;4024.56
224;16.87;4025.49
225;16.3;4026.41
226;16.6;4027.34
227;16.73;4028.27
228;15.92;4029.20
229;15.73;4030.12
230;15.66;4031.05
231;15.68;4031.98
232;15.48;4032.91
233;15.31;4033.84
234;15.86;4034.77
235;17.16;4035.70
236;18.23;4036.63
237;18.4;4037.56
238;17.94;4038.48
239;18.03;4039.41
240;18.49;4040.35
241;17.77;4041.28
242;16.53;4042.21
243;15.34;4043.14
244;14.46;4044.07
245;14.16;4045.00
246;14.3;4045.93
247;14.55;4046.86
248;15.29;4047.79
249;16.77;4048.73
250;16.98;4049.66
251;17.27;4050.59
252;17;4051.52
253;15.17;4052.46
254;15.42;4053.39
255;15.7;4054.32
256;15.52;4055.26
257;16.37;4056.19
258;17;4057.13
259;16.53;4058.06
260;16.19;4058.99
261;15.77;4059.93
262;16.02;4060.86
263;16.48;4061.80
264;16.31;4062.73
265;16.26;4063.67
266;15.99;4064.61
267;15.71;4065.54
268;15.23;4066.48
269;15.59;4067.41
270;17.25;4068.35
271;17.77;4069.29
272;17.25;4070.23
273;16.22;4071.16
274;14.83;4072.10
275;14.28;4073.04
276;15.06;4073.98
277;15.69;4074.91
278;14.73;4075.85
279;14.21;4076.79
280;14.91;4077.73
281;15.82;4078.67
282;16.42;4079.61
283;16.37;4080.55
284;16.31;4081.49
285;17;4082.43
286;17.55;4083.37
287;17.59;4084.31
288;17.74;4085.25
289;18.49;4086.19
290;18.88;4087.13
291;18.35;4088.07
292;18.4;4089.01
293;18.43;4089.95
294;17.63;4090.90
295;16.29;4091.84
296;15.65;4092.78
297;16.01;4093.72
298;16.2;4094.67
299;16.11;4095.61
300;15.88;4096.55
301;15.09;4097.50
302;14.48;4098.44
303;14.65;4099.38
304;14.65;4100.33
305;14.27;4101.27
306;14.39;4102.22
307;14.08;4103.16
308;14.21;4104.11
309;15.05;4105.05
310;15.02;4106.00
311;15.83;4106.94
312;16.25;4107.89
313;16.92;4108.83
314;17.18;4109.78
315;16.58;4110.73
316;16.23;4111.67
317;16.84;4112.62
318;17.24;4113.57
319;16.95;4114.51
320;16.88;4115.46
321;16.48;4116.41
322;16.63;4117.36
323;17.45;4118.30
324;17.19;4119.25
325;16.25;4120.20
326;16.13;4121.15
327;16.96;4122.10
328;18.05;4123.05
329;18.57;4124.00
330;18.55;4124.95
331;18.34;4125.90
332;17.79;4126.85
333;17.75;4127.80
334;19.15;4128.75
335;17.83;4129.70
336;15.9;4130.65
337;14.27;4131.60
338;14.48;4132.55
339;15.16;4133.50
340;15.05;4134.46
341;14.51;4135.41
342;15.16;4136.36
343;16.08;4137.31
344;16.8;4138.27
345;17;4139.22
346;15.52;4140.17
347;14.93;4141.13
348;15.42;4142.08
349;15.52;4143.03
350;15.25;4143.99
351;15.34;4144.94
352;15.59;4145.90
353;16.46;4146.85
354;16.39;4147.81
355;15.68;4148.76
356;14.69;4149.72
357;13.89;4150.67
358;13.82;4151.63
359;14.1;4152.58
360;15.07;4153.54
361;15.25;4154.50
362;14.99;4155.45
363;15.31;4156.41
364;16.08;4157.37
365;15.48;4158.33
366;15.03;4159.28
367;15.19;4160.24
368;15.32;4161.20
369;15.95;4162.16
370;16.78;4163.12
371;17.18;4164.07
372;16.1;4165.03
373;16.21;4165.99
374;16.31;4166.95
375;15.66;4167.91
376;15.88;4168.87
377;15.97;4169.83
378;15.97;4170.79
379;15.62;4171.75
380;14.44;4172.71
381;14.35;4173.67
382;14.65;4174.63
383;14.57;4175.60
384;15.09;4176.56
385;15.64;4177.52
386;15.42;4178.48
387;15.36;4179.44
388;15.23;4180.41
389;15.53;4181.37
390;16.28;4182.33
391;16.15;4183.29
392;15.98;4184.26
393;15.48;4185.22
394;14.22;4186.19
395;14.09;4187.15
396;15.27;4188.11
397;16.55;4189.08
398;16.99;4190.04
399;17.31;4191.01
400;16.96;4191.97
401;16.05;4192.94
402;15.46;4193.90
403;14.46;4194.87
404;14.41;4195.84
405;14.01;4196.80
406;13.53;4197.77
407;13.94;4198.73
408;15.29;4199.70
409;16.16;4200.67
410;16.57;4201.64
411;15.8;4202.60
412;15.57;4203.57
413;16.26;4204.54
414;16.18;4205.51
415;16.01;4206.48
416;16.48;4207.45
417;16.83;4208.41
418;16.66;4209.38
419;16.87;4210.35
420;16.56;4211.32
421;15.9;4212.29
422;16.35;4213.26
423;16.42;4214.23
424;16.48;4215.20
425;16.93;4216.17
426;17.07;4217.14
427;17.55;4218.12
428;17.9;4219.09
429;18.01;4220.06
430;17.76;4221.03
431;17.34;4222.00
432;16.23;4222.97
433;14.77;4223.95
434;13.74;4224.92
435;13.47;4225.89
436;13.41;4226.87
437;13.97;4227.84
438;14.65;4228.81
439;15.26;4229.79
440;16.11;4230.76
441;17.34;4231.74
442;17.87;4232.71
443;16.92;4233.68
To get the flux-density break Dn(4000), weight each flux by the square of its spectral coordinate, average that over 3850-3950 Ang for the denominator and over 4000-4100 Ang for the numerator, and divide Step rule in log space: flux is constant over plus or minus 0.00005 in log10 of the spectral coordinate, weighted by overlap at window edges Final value 1.96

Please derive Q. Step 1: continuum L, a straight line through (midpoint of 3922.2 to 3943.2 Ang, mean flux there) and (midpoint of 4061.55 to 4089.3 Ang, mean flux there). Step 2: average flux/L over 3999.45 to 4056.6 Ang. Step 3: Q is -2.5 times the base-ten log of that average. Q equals -0.24 mag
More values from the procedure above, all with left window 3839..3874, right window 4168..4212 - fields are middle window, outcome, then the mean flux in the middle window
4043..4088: -0.245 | 16.1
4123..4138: -0.165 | 16.6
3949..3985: 0.081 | 9.89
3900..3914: -0.192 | 11.1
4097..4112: -0.119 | 15.3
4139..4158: -0.044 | 15.3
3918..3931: 0.115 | 8.73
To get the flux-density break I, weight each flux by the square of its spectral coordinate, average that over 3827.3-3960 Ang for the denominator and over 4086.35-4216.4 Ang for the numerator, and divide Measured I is 2.05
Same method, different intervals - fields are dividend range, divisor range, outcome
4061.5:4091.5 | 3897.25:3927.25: 1.68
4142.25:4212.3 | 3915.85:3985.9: 1.92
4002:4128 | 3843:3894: 2.11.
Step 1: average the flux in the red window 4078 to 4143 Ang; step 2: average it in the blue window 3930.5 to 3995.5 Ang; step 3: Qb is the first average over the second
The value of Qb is 1.7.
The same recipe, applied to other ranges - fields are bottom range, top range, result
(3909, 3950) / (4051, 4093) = 1.87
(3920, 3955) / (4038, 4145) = 1.92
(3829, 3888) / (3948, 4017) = 1.60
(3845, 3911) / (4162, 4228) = 1.73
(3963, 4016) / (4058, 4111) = 1.25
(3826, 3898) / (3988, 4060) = 1.99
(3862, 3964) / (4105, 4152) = 1.74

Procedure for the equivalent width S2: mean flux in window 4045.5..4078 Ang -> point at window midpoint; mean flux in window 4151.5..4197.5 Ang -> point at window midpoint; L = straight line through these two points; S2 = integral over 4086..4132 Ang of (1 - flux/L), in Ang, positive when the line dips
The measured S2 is -2.5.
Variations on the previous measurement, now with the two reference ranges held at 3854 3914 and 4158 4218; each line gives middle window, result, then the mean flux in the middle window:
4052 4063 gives -2.53 Ang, 16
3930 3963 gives 6.05 Ang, 8.79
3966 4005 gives -2.94 Ang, 12.5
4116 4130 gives -3.05 Ang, 17.5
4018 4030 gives -3.93 Ang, 16.4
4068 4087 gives -4.04 Ang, 16.3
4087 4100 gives -2.56 Ang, 16.5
